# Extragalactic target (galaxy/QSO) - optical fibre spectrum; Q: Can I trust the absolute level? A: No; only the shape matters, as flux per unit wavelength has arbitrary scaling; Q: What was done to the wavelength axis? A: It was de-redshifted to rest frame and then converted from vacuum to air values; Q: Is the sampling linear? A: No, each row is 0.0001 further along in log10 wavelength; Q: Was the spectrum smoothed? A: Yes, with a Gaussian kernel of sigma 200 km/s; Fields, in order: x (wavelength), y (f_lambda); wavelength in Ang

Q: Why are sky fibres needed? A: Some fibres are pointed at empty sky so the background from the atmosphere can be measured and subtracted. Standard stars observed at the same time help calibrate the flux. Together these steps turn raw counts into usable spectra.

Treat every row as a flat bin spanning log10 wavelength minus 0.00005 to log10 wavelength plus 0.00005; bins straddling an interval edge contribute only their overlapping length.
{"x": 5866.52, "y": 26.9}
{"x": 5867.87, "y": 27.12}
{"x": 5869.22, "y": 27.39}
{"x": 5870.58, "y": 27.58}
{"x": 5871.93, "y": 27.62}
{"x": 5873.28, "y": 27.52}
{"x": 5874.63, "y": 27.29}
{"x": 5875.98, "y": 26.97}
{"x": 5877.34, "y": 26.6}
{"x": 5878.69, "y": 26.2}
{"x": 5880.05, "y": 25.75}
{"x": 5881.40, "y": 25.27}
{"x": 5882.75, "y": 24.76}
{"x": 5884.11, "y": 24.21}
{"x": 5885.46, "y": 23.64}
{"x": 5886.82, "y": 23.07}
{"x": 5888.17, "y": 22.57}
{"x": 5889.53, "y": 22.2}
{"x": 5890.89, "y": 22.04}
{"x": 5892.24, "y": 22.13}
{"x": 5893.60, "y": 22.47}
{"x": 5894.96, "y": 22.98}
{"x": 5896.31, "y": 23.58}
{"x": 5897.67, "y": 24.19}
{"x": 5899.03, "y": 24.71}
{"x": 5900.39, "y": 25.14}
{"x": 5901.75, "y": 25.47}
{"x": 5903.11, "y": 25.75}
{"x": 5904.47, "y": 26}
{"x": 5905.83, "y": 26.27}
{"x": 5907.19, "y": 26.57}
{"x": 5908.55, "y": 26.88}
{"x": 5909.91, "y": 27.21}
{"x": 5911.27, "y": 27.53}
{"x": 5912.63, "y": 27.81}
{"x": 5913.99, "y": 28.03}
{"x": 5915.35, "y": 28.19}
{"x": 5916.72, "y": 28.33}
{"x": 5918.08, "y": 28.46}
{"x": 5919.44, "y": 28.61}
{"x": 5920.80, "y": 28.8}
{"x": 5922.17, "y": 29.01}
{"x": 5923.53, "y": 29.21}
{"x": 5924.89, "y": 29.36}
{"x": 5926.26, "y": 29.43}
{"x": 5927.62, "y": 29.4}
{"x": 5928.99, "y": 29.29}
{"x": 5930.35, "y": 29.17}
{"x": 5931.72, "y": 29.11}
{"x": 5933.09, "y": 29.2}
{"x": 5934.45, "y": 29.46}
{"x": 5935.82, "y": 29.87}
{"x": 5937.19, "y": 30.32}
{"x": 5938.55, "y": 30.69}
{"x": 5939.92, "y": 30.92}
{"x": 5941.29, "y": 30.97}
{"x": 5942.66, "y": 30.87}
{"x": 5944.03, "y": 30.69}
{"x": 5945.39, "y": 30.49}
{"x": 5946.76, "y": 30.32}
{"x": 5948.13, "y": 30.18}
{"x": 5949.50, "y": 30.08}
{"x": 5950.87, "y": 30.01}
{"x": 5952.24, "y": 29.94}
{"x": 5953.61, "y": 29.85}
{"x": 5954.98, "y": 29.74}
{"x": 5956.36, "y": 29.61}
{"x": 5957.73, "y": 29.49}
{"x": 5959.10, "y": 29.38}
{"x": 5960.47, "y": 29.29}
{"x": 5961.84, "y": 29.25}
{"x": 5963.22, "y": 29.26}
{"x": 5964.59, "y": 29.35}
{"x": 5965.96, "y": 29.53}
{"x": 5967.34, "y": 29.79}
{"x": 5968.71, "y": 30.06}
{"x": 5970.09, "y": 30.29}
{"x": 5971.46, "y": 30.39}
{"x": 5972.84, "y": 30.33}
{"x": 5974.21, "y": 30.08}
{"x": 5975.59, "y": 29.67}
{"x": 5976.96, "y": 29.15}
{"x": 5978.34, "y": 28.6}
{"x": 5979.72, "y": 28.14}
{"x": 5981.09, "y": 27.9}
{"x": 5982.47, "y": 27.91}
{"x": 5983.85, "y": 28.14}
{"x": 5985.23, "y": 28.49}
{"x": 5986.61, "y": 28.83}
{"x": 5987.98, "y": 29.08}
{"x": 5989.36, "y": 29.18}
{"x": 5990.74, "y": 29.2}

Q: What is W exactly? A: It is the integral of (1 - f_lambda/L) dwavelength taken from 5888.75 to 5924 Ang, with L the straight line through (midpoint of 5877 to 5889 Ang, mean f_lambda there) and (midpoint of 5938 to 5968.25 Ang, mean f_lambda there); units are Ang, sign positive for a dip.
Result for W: 0.53 Ang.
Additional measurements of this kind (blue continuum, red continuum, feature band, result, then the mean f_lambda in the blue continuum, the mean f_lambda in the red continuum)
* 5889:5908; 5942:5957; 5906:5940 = -2.1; 24.3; 30.2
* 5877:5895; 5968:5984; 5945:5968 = -1.4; 23.8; 29.3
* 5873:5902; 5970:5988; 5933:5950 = -2.0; 24.4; 29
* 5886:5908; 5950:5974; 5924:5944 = -1.9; 24.1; 29.7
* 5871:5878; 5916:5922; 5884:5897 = 2.3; 27.2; 28.6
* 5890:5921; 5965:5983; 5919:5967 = -3.3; 25.9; 29.4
